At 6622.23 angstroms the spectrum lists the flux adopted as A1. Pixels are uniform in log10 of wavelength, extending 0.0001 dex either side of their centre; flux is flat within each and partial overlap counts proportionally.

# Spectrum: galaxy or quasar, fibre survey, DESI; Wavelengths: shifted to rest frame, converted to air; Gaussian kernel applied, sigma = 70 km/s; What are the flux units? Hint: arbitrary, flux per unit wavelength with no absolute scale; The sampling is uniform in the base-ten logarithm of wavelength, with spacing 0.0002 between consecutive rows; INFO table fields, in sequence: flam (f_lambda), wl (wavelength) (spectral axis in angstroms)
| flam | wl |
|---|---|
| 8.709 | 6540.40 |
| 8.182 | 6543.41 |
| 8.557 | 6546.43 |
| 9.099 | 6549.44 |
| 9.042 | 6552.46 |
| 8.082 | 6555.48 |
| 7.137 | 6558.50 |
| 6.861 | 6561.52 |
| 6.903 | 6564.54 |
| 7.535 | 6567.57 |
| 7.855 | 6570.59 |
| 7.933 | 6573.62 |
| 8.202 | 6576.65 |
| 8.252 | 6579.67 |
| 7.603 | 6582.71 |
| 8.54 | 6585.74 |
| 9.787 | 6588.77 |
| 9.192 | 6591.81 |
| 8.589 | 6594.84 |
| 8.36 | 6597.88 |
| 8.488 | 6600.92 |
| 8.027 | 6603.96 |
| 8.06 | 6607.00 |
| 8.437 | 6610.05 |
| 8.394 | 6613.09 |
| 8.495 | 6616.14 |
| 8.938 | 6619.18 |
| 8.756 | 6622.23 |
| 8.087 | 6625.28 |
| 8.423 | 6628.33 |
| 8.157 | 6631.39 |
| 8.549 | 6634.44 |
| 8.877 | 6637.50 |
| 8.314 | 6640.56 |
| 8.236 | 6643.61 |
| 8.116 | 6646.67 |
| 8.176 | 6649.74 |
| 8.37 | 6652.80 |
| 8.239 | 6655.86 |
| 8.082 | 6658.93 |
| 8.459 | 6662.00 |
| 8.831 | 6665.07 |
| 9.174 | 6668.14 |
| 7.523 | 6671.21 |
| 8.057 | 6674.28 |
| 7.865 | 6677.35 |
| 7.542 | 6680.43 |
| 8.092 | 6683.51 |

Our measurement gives 8.756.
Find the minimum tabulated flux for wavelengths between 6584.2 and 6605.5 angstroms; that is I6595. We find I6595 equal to 8.027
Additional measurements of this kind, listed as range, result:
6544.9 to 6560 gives 7.137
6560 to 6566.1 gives 6.861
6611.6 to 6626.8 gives 8.087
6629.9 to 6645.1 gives 8.157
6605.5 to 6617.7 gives 8.06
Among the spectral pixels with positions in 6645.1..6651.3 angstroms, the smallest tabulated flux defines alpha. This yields 8.116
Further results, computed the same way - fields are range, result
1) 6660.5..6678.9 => 7.523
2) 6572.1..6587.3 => 7.603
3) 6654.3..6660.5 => 8.082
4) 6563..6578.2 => 6.903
